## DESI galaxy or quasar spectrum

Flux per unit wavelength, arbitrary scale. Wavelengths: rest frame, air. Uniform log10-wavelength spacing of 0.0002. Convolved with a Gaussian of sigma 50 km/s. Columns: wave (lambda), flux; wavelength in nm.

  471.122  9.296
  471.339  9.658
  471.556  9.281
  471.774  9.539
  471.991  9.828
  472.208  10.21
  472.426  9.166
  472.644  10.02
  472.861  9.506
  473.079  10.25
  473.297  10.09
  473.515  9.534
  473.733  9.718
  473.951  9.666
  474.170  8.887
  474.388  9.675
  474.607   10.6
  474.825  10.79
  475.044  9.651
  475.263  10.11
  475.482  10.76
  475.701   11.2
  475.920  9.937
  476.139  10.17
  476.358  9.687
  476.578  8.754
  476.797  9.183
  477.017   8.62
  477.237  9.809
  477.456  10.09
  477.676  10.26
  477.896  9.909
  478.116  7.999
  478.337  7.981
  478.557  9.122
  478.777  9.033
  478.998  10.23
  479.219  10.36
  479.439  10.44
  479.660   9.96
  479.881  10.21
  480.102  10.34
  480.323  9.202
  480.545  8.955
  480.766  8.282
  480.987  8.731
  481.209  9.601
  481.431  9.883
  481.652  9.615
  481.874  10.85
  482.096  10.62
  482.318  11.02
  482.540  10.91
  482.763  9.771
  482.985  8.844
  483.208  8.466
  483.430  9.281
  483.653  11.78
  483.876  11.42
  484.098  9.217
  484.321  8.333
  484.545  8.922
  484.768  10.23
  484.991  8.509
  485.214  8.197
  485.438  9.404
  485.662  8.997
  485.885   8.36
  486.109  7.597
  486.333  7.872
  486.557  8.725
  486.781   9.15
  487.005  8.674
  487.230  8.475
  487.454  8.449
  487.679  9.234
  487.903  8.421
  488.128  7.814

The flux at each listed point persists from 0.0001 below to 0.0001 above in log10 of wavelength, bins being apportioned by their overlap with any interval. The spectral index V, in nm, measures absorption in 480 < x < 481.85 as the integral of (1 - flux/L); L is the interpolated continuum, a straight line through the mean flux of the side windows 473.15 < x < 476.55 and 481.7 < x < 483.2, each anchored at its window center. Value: 0.136 nm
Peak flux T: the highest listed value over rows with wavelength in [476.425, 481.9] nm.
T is 10.85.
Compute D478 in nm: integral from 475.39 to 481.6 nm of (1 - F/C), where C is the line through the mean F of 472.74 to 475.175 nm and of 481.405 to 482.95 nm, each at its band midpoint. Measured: 0.32 nm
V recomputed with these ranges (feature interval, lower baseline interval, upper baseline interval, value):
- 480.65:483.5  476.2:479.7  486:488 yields -0.21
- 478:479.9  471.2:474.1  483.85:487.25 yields -0.04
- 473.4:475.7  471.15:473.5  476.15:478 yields -0.08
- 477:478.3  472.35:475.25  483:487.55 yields 0.02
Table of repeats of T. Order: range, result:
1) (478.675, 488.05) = 11.78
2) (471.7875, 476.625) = 11.2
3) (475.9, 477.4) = 10.17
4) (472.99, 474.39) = 10.25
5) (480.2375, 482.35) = 11.02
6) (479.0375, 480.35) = 10.44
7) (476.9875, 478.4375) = 10.26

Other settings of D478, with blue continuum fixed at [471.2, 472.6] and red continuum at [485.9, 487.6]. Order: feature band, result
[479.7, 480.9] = -0.063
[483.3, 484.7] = -0.189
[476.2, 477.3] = 0.000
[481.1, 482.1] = -0.138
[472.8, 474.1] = -0.038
